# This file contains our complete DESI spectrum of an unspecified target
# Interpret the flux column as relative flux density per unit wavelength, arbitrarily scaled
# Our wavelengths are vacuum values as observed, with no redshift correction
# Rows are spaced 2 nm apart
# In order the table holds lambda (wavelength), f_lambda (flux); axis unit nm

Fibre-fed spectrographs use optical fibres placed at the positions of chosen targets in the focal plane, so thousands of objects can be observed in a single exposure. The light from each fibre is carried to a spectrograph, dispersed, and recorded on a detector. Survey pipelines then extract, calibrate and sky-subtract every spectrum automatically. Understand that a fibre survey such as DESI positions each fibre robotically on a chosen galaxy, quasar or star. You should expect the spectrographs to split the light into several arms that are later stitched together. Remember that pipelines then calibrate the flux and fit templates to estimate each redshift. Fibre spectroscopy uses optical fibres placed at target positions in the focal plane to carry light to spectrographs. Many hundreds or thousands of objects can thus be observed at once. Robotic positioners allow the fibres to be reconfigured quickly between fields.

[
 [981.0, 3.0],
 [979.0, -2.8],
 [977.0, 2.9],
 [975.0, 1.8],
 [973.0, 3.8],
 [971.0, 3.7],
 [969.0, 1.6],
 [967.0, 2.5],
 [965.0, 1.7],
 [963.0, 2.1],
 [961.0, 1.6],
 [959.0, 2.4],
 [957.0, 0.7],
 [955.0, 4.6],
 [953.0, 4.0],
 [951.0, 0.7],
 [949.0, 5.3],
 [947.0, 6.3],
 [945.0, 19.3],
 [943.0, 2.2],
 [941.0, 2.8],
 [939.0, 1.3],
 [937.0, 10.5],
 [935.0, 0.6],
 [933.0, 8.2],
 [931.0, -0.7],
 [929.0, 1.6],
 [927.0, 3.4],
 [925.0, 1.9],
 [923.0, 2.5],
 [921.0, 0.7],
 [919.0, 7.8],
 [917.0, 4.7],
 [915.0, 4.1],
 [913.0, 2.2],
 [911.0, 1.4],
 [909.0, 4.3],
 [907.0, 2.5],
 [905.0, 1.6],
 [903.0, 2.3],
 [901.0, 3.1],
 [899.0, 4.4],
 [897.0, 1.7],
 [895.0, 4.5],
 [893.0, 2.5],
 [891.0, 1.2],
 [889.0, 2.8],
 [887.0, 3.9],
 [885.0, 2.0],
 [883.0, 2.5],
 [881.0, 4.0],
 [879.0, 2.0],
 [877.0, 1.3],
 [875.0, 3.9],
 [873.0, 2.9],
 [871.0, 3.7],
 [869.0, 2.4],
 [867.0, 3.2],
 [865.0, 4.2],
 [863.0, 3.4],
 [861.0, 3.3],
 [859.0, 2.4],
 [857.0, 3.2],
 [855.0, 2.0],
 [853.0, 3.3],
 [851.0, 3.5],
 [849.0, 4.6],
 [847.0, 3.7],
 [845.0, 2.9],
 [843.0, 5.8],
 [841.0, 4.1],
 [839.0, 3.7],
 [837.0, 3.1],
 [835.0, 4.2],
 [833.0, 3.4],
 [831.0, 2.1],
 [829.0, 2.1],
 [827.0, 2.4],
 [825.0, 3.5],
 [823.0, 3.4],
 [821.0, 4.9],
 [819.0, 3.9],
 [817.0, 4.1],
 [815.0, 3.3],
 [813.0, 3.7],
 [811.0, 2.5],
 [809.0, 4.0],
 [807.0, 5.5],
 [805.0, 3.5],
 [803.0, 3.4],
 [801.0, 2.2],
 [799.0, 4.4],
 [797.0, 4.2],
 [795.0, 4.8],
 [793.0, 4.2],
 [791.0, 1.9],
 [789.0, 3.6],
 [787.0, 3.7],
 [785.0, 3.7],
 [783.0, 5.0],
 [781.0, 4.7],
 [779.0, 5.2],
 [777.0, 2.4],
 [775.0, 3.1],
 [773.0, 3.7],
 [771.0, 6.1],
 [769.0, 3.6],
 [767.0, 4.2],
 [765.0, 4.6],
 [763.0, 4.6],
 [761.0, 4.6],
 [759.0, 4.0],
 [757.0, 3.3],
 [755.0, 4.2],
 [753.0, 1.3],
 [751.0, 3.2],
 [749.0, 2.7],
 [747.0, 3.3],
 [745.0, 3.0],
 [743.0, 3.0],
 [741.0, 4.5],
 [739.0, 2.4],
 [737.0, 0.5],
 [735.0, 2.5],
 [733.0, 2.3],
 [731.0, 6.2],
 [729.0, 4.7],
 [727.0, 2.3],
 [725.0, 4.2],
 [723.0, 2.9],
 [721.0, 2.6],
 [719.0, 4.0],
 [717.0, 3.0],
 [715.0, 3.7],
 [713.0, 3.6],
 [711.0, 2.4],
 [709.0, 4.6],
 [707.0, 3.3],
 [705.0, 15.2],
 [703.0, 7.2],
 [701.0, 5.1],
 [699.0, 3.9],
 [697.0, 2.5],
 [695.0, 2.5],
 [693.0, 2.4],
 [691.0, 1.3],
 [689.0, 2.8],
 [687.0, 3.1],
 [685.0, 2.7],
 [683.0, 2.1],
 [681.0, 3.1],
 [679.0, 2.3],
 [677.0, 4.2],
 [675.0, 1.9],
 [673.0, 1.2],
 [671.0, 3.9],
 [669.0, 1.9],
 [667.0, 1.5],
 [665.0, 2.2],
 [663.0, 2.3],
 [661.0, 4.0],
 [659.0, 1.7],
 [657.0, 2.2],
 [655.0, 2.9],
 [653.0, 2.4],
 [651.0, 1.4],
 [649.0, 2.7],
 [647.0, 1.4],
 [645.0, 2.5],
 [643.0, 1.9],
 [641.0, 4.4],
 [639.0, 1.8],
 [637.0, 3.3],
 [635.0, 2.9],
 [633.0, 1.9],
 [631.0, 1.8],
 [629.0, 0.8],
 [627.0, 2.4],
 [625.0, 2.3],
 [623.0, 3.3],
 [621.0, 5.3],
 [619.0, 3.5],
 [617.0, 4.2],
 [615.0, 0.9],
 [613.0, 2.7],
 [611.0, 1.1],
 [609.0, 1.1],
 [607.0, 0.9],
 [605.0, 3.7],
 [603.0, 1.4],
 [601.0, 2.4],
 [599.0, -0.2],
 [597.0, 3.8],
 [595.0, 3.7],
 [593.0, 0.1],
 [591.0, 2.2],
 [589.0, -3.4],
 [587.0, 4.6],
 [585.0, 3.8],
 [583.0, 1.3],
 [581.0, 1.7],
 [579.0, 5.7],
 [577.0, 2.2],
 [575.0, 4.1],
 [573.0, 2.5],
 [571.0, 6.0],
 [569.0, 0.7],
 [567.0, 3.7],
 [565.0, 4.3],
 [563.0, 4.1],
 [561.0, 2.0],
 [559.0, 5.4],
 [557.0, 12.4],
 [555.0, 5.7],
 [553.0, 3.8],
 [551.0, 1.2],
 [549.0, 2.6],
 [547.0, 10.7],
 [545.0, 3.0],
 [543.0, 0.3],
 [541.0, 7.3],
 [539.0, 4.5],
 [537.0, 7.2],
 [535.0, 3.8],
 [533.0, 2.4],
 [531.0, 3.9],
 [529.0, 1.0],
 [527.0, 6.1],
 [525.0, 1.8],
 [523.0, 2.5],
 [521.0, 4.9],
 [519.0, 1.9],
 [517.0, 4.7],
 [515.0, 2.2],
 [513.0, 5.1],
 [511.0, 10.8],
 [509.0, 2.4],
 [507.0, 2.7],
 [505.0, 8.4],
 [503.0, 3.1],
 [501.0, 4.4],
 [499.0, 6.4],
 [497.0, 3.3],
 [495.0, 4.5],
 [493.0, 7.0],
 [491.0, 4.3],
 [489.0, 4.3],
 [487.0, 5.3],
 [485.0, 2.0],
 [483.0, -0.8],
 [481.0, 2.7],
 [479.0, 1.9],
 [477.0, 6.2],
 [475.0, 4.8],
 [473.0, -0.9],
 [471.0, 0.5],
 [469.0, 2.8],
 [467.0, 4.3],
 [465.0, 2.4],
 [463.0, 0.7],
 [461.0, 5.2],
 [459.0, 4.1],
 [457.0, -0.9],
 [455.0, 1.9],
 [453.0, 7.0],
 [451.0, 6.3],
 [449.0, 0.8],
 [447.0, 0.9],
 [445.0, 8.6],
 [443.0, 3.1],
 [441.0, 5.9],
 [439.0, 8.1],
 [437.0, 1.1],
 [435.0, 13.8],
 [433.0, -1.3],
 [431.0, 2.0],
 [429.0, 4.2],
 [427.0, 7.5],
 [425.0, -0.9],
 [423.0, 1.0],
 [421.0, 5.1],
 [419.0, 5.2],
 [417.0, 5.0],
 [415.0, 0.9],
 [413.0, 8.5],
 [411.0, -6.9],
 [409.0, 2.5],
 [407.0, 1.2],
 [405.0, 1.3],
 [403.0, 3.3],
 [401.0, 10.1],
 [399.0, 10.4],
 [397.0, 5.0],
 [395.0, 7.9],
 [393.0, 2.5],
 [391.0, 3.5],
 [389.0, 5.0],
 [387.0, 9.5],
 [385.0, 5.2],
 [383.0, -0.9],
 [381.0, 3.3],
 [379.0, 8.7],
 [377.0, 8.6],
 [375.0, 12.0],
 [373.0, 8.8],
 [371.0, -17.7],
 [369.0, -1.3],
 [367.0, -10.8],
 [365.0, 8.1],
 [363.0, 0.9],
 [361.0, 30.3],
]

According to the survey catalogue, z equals 0.889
